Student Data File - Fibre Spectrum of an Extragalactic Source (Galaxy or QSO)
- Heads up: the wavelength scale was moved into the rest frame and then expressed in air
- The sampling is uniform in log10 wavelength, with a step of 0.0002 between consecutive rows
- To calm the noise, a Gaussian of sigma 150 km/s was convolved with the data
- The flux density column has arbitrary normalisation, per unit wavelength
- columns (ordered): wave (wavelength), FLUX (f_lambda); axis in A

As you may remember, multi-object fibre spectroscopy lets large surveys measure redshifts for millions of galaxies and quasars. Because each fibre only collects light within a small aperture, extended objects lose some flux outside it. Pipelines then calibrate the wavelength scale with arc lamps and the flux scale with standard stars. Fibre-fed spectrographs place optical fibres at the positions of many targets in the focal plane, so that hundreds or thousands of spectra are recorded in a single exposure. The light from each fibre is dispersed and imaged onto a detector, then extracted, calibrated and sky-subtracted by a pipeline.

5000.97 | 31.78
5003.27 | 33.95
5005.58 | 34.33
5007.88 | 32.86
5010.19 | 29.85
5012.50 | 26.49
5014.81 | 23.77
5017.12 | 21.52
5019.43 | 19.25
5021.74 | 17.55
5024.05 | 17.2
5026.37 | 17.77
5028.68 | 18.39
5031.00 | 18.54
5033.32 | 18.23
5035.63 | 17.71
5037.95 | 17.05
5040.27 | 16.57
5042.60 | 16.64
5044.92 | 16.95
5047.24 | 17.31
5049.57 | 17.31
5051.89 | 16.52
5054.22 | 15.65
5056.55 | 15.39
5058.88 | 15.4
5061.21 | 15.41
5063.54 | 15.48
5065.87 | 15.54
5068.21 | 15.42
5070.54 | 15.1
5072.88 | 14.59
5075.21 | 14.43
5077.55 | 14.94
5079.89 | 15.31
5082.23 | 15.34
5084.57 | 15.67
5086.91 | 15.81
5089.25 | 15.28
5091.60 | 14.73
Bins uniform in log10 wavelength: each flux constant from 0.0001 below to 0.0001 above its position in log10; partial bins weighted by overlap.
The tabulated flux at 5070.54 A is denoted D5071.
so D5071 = 15.1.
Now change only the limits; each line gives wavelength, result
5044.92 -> 16.95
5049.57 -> 17.31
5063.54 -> 15.48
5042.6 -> 16.64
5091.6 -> 14.73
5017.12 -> 21.52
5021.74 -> 17.55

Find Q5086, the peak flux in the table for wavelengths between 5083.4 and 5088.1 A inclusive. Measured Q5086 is 15.81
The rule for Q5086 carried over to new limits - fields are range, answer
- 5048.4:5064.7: 17.31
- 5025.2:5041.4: 18.54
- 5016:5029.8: 21.52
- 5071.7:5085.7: 15.67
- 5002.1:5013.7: 34.33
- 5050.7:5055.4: 16.52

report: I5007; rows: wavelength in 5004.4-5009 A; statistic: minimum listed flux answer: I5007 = 32.86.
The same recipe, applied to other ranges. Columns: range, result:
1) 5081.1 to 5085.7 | 15.34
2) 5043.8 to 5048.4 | 16.95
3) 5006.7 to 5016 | 23.77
